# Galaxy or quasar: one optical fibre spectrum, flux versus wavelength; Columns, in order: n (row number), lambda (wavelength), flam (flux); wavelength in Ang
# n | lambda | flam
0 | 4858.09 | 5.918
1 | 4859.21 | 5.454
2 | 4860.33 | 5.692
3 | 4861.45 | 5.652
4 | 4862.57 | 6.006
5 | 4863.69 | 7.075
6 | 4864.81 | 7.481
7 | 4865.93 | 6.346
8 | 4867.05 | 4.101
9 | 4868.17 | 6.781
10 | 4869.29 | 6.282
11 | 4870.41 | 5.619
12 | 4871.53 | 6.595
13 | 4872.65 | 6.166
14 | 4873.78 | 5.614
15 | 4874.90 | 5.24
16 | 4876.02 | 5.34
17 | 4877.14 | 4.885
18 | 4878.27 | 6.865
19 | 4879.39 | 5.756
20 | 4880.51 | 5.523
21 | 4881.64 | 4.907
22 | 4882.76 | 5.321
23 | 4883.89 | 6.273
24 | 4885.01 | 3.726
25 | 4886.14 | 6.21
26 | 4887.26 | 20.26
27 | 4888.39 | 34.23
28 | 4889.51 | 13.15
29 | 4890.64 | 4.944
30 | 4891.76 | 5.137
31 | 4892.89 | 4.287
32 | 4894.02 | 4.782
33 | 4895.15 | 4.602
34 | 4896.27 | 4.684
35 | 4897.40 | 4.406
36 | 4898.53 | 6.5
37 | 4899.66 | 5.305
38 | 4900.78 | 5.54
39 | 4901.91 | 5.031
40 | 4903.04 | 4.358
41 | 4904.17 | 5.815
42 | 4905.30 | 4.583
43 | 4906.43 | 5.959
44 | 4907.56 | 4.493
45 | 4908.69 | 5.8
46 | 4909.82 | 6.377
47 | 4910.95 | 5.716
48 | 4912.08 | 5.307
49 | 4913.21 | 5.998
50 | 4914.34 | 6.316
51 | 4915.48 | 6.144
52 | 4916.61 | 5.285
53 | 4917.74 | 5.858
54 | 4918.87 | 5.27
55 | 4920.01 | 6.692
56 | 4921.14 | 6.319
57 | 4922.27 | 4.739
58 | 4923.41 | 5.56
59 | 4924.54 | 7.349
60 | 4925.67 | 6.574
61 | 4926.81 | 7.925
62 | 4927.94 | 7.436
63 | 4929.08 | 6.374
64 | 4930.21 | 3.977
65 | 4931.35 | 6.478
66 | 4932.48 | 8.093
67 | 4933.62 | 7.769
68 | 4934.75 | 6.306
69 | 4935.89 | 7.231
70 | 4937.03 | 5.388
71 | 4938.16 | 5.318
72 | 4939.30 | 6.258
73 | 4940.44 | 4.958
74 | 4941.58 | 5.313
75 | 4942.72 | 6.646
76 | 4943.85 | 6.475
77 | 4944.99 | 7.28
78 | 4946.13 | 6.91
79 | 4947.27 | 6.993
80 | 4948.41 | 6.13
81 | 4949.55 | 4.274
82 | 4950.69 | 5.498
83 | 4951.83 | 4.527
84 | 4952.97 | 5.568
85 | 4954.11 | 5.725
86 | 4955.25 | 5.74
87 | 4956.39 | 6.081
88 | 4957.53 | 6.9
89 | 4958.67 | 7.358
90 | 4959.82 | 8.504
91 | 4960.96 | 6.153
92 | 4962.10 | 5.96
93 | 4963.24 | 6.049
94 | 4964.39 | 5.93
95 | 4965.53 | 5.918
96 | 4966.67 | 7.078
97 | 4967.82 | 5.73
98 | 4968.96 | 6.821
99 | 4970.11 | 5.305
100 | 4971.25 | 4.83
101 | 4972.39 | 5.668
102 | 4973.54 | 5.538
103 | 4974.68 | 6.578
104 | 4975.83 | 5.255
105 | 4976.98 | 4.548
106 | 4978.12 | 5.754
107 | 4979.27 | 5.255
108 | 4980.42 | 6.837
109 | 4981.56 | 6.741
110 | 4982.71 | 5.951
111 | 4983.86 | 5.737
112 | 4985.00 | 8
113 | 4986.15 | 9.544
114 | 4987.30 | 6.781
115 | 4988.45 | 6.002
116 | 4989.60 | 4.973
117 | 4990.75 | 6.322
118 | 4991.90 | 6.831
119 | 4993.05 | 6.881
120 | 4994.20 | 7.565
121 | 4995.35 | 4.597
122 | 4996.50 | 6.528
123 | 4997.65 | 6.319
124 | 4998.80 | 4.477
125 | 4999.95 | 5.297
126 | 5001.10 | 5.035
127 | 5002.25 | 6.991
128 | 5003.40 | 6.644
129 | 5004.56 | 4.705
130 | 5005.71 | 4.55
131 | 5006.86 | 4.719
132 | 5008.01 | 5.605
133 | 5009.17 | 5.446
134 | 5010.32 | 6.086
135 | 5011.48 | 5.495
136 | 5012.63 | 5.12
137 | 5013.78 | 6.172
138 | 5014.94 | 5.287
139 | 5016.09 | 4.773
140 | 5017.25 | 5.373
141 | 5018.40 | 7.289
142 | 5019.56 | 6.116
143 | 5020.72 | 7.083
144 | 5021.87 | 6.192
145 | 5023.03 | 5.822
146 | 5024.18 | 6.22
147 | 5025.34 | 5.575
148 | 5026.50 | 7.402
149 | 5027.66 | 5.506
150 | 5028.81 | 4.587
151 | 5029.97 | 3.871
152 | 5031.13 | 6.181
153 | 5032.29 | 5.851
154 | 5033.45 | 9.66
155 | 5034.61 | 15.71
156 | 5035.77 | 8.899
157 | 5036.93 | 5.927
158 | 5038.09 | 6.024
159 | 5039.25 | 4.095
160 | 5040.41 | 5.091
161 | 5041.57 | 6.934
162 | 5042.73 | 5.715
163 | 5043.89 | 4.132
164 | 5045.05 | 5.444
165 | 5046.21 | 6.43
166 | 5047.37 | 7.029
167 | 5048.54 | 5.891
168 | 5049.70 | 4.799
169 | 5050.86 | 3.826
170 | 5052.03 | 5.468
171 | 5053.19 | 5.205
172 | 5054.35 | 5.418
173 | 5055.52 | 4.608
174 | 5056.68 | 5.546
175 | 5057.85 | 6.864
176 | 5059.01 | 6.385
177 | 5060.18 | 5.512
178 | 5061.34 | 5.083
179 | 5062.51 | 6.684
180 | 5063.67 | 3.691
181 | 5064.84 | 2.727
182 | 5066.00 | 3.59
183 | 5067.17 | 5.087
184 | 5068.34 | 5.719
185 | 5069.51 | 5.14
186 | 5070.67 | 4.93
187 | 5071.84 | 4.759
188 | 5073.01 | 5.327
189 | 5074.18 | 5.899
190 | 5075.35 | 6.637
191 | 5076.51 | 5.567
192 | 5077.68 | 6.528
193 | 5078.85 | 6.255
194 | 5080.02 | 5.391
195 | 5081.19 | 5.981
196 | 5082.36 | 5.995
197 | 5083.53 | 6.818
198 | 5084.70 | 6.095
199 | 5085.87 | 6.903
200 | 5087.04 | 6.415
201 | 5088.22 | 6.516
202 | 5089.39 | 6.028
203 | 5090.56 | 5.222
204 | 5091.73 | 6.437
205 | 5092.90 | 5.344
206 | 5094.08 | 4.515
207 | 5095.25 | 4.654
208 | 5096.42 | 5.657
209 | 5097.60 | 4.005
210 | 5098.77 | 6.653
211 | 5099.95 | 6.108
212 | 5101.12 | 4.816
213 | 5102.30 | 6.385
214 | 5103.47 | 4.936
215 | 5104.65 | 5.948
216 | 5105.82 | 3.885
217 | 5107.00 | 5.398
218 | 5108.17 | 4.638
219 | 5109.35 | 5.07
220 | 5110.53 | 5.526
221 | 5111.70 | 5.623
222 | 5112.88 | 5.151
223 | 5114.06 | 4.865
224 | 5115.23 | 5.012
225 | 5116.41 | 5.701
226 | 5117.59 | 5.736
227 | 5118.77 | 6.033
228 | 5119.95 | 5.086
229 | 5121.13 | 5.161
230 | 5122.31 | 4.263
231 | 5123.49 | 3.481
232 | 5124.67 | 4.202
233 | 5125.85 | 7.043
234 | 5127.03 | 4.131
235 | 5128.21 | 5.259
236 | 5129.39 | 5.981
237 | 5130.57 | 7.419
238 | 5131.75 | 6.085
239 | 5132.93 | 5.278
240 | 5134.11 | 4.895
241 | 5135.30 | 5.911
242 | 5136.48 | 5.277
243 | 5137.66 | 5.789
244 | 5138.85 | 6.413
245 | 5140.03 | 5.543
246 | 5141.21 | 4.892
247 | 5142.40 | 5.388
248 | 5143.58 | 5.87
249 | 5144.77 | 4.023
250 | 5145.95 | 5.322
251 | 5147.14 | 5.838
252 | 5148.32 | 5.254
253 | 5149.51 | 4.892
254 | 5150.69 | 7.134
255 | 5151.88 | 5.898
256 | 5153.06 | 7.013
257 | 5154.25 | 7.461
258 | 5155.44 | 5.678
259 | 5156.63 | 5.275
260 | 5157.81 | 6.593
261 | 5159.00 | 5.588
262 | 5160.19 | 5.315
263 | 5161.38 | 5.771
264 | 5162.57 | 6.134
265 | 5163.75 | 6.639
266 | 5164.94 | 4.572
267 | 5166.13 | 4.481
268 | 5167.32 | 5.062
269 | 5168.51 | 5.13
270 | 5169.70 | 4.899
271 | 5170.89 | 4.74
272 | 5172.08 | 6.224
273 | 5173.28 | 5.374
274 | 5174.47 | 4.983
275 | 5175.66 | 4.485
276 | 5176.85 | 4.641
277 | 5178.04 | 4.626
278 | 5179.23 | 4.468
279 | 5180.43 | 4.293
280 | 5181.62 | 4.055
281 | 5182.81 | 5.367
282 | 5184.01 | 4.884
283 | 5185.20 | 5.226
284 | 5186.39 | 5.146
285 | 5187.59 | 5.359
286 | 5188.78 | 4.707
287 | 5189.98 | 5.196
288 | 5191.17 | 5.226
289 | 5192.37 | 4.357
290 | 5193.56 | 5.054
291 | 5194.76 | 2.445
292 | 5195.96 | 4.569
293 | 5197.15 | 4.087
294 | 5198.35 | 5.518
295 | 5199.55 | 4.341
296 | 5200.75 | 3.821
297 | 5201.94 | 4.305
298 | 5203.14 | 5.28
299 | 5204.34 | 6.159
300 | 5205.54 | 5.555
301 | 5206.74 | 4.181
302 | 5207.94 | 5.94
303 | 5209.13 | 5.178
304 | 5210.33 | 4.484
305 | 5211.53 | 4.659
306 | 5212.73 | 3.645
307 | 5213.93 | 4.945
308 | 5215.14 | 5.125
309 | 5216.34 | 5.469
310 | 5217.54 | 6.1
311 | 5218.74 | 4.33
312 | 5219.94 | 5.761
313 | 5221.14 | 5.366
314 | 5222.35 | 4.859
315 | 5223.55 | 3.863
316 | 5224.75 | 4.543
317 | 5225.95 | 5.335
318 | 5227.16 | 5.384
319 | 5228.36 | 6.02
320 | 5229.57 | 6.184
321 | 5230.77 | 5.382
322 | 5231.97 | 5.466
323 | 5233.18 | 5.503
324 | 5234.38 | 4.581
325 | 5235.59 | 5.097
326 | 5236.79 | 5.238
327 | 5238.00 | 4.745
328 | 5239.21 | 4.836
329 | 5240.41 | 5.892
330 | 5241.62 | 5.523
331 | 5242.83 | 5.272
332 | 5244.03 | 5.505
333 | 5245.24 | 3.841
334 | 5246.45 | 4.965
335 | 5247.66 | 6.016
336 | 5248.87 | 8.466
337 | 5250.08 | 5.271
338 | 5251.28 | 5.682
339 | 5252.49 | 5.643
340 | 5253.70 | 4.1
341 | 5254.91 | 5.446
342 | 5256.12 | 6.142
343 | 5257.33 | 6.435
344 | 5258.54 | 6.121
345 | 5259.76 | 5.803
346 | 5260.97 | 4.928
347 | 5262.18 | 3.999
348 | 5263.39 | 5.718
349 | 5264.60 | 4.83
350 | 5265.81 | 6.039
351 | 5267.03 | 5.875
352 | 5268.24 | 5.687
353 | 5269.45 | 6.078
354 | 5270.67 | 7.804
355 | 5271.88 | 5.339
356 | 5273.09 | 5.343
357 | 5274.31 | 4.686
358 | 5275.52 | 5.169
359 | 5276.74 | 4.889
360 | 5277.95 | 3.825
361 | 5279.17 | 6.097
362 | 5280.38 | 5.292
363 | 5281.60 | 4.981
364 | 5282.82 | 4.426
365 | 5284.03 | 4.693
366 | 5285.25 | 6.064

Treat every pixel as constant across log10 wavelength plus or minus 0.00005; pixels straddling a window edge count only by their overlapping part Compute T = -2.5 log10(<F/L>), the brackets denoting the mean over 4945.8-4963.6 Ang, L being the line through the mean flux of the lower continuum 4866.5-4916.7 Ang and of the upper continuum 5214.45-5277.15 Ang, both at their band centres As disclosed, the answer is 0.04 mag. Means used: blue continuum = 6.59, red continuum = 5.42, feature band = 6.14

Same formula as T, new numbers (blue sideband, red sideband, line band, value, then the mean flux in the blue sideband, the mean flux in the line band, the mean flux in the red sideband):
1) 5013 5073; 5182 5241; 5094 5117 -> 0.054 mag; 5.82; 5.24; 4.99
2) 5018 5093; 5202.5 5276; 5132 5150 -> 0.054 mag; 5.92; 5.39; 5.36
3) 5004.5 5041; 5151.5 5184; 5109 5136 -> 0.050 mag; 6.16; 5.35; 5.35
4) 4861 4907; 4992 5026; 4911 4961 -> 0.029 mag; 6.77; 6.2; 5.81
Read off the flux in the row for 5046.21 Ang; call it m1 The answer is 6.43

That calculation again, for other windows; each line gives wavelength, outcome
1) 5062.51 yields 6.684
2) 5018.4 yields 7.289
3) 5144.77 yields 4.023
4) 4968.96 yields 6.821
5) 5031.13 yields 6.181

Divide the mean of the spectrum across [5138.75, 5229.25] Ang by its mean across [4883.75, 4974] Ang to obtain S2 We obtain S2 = 0.79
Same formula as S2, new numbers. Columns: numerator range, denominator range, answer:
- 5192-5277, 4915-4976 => 0.85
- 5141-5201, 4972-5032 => 0.87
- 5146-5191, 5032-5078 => 0.92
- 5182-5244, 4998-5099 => 0.87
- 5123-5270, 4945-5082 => 0.89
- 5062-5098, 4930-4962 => 0.88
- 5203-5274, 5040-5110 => 0.98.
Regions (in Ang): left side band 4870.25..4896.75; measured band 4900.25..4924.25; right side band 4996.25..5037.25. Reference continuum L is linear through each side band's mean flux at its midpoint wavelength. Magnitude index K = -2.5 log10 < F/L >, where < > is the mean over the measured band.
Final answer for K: 0.280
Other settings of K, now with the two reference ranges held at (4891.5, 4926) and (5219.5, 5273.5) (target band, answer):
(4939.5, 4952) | -0.09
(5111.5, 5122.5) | 0.04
